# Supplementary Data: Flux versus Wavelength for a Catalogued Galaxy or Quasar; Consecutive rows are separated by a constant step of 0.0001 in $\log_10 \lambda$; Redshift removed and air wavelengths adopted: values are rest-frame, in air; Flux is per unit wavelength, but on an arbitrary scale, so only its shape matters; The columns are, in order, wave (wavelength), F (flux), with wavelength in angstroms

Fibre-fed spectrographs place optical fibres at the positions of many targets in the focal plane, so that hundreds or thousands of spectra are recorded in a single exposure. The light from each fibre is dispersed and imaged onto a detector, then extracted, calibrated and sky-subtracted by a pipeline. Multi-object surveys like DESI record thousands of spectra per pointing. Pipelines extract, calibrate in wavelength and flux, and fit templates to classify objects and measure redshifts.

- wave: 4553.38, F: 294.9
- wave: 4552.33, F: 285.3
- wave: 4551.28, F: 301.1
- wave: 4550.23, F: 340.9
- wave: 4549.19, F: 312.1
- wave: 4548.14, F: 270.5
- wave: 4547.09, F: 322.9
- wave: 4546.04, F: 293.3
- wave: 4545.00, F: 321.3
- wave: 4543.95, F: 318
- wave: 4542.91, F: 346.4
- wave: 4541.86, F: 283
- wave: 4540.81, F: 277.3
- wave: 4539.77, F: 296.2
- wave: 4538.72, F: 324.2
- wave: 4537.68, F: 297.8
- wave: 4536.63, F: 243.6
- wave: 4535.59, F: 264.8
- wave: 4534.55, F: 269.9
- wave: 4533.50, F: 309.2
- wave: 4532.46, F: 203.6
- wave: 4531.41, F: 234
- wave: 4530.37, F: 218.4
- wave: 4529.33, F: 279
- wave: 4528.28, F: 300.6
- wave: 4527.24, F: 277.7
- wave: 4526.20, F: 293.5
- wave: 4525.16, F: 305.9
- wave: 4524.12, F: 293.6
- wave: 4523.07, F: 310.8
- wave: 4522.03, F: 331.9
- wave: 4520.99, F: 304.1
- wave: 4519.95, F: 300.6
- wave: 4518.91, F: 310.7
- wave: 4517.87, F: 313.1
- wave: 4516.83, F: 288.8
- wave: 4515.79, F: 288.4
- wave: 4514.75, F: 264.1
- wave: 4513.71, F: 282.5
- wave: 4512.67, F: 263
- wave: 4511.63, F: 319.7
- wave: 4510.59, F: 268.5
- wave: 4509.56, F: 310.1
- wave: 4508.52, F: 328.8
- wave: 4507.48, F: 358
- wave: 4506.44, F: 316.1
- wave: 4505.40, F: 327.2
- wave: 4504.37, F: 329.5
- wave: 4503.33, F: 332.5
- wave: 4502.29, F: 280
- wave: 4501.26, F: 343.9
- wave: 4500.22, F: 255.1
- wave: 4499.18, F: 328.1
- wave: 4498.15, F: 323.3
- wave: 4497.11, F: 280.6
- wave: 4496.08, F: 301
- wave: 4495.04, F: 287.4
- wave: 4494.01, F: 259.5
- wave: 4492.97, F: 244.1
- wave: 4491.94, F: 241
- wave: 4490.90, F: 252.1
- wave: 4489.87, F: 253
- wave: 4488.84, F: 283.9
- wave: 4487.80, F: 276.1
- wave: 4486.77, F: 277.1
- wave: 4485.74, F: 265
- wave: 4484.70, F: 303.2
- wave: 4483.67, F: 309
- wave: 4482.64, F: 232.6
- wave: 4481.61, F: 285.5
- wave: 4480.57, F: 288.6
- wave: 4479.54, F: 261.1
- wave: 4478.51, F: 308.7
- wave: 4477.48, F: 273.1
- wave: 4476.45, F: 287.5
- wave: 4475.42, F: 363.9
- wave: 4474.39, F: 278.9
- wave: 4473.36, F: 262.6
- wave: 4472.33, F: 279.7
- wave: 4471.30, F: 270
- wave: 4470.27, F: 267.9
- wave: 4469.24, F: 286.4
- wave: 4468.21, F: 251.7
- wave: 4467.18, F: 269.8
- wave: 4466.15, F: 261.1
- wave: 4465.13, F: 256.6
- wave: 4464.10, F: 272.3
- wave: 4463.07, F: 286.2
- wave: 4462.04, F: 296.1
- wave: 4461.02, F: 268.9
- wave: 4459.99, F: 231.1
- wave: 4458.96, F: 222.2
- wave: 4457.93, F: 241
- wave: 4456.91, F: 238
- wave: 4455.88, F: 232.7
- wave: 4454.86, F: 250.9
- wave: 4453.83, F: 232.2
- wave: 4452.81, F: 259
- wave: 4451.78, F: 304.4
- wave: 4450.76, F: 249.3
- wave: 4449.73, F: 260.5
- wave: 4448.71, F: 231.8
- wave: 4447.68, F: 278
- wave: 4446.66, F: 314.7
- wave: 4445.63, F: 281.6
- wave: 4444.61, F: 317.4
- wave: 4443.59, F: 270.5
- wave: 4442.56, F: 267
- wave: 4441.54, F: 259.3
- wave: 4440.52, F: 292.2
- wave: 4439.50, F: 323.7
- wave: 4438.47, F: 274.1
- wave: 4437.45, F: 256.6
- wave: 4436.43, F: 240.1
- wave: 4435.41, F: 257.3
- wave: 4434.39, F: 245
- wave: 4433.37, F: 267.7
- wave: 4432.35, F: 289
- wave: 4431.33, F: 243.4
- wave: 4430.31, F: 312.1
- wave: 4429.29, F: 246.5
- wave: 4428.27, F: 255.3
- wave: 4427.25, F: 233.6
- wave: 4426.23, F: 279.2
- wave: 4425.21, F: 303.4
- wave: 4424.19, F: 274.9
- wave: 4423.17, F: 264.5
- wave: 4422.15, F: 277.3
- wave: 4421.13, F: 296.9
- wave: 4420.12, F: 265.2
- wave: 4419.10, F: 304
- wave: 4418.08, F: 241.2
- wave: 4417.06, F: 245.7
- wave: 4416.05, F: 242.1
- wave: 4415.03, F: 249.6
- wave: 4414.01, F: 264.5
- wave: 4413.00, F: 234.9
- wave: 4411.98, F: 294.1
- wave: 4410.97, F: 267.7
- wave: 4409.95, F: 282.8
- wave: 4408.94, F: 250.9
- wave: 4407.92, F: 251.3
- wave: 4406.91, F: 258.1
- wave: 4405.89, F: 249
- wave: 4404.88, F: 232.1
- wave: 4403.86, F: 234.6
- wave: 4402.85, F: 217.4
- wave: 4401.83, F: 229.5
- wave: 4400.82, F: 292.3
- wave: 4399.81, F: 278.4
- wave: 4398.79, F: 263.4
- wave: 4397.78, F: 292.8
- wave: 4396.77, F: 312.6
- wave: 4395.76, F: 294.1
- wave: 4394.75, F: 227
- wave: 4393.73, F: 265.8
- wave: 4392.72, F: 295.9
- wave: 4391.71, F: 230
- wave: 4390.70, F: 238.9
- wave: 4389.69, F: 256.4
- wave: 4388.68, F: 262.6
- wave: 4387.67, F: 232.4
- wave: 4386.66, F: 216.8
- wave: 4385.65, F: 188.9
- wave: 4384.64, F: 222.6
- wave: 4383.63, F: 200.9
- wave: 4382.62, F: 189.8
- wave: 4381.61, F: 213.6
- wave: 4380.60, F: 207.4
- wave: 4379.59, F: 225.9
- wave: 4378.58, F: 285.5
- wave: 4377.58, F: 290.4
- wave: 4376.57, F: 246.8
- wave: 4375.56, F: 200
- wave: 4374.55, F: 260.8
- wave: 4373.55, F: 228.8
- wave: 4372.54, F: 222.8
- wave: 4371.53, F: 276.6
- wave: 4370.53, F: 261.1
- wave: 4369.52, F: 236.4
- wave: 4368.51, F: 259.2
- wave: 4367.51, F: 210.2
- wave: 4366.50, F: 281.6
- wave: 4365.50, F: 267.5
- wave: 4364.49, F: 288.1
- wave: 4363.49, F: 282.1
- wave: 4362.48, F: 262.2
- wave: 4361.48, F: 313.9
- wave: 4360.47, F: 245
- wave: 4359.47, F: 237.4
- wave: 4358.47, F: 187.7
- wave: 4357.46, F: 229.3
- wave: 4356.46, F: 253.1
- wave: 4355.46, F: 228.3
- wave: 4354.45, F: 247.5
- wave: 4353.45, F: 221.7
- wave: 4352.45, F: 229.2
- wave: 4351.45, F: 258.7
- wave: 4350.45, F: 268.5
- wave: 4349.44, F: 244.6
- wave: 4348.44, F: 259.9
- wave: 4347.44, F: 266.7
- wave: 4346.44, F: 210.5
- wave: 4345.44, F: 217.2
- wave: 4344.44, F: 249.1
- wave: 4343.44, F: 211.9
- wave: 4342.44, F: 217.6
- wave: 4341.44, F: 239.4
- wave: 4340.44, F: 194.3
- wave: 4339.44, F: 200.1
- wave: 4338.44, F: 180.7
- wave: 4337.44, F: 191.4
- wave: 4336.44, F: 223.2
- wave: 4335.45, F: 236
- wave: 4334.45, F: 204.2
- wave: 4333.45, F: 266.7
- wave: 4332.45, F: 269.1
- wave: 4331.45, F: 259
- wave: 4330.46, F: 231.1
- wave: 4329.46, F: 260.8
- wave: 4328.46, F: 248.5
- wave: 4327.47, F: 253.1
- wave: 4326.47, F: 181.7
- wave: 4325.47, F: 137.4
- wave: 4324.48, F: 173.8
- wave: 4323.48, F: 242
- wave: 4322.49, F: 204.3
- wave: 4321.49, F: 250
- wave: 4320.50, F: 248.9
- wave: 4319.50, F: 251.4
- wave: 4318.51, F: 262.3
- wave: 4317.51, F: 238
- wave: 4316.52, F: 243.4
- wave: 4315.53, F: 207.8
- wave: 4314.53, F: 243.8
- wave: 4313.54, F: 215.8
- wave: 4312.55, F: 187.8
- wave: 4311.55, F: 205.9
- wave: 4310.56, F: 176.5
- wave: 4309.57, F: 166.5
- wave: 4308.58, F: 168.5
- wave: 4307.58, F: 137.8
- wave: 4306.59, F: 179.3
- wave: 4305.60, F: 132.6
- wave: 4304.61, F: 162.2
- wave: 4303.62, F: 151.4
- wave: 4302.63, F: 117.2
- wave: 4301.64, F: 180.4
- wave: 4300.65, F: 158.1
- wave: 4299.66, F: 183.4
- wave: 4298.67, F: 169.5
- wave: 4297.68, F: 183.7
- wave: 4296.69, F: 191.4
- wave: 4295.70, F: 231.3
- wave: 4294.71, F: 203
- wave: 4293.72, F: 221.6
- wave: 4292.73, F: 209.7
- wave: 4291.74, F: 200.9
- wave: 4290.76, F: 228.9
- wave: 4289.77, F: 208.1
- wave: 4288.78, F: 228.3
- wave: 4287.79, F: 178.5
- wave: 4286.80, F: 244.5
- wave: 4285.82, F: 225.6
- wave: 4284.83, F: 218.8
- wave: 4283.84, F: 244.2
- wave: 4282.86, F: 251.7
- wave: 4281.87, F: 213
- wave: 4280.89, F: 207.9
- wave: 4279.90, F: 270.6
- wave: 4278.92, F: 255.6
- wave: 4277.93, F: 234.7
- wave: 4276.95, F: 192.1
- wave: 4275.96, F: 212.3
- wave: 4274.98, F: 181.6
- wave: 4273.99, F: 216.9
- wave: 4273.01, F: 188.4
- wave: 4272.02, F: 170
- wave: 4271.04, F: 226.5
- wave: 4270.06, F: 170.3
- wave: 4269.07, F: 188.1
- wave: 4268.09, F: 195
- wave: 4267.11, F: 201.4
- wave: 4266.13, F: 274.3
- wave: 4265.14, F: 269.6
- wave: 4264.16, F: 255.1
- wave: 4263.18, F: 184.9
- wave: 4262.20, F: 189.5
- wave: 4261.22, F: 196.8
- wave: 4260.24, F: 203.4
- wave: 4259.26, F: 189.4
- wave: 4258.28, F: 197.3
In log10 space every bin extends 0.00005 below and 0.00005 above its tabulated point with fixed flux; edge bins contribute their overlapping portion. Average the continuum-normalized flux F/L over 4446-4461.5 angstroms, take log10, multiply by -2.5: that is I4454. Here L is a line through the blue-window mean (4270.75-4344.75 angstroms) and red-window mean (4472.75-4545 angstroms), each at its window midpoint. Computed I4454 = 0.06 mag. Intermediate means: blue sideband 210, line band 254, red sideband 290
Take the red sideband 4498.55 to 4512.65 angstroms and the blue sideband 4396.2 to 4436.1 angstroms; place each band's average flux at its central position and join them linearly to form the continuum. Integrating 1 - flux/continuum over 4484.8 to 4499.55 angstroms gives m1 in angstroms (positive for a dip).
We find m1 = 1.41 angstroms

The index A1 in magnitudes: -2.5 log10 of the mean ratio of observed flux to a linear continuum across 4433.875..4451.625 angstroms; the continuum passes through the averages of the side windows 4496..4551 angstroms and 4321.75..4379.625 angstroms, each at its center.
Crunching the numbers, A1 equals -0.01 mag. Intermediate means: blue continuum 238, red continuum 297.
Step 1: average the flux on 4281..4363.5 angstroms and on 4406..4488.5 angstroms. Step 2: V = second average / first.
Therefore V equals 1.2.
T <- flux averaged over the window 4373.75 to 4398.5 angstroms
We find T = 244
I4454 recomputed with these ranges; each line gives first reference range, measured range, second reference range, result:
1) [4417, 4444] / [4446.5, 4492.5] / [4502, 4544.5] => 0.05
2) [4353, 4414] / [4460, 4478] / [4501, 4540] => 0.00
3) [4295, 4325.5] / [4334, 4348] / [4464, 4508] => -0.04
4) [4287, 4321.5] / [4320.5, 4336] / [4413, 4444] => -0.09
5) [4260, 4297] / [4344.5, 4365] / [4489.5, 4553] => -0.03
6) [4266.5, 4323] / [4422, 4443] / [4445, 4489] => -0.05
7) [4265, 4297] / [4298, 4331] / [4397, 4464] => 0.14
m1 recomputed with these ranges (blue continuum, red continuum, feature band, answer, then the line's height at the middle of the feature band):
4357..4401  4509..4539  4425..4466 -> 0.0 angstroms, 266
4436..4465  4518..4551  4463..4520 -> -1.8 angstroms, 279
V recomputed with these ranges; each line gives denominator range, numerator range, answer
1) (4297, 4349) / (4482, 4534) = 1.39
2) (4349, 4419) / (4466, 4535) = 1.15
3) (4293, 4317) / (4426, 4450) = 1.47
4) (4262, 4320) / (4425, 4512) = 1.35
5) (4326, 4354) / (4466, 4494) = 1.19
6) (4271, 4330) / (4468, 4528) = 1.41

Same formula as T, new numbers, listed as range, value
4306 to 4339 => 216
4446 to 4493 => 269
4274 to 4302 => 212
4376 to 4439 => 256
